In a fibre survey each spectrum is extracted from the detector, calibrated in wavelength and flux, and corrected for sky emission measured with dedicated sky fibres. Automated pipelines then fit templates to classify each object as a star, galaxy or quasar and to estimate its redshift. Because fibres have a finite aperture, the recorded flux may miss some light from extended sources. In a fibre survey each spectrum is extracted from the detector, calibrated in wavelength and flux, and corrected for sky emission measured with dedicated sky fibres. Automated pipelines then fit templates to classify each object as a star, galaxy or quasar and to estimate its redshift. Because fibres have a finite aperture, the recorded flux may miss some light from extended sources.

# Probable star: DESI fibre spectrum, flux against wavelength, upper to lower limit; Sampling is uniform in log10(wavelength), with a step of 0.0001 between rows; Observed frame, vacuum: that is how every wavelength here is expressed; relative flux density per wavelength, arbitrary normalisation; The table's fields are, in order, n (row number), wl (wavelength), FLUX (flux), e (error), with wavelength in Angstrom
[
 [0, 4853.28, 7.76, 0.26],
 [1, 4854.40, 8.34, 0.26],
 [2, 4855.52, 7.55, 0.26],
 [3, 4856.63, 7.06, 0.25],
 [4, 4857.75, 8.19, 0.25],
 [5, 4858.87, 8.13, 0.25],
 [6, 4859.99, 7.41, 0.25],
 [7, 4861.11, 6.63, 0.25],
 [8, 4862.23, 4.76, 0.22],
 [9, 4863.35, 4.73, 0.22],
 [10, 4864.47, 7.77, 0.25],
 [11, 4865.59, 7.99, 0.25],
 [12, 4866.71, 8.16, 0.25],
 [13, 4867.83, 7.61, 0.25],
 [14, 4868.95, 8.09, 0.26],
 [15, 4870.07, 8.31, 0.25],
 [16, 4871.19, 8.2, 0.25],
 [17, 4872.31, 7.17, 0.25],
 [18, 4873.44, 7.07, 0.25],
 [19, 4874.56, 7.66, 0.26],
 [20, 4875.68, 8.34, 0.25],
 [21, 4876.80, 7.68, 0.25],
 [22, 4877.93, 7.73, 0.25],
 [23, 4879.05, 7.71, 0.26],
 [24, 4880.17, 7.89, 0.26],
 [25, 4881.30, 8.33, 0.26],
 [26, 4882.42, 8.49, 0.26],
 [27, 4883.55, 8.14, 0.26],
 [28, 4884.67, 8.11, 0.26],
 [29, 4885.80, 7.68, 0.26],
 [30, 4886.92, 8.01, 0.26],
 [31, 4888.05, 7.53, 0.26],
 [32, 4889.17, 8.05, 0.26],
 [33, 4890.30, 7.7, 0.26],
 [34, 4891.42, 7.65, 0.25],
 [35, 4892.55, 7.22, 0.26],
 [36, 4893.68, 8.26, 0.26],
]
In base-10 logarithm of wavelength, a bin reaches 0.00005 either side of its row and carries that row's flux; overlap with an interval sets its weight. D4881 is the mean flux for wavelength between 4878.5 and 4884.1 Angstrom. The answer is 8.11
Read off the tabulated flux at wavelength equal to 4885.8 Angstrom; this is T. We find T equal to 7.68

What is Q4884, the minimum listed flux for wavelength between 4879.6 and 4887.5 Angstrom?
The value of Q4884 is 7.68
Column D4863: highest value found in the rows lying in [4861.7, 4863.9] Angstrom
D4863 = 4.76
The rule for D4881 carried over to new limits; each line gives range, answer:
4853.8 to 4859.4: 7.85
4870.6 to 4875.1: 7.53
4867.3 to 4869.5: 7.86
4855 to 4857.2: 7.33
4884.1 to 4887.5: 7.93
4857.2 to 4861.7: 7.56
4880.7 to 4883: 8.37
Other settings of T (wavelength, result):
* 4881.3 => 8.33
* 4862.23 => 4.76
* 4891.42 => 7.65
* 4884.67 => 8.11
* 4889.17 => 8.05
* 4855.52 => 7.55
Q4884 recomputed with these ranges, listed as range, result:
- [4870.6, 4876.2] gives 7.07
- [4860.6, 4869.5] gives 4.73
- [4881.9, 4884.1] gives 8.14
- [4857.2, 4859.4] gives 8.13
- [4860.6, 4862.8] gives 4.76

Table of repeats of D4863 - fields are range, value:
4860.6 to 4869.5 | 8.16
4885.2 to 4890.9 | 8.05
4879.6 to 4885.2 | 8.49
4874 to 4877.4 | 8.34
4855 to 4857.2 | 7.55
